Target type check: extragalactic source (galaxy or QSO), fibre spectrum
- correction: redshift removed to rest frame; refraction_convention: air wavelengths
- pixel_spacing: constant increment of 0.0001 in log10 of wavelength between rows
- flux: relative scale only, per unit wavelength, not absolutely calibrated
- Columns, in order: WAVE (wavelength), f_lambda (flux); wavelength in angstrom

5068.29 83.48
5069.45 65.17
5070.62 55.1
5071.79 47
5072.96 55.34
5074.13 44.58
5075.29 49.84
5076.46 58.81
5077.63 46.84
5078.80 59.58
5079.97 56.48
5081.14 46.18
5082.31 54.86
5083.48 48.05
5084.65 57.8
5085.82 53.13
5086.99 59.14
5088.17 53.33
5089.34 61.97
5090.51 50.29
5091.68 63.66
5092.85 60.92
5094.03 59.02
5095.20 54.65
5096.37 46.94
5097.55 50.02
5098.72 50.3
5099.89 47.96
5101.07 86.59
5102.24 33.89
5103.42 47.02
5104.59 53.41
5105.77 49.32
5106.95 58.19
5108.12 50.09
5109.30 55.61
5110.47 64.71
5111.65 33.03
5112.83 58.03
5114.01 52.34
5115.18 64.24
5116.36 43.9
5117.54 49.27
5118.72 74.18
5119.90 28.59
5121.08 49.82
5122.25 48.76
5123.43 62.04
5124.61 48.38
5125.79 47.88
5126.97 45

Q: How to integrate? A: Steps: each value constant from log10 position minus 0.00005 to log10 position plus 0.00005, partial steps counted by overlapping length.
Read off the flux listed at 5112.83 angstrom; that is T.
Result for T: 58.03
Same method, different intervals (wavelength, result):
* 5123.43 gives 62.04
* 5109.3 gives 55.61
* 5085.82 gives 53.13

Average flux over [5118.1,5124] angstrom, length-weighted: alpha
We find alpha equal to 52.7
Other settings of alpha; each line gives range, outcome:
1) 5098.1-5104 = 53.2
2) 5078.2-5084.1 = 53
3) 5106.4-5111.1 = 57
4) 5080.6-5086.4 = 52.1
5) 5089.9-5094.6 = 58.5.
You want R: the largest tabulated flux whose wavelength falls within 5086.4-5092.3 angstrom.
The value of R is 63.66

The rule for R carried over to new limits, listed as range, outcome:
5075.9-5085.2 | 59.58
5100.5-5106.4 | 86.59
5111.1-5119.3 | 74.18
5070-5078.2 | 58.81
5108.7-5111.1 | 64.71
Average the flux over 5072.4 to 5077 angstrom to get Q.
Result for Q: 52.1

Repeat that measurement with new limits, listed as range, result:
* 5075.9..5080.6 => 55.3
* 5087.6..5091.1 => 55.3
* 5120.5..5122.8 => 49.5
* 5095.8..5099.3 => 49.1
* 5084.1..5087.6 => 56.6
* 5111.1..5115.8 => 52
